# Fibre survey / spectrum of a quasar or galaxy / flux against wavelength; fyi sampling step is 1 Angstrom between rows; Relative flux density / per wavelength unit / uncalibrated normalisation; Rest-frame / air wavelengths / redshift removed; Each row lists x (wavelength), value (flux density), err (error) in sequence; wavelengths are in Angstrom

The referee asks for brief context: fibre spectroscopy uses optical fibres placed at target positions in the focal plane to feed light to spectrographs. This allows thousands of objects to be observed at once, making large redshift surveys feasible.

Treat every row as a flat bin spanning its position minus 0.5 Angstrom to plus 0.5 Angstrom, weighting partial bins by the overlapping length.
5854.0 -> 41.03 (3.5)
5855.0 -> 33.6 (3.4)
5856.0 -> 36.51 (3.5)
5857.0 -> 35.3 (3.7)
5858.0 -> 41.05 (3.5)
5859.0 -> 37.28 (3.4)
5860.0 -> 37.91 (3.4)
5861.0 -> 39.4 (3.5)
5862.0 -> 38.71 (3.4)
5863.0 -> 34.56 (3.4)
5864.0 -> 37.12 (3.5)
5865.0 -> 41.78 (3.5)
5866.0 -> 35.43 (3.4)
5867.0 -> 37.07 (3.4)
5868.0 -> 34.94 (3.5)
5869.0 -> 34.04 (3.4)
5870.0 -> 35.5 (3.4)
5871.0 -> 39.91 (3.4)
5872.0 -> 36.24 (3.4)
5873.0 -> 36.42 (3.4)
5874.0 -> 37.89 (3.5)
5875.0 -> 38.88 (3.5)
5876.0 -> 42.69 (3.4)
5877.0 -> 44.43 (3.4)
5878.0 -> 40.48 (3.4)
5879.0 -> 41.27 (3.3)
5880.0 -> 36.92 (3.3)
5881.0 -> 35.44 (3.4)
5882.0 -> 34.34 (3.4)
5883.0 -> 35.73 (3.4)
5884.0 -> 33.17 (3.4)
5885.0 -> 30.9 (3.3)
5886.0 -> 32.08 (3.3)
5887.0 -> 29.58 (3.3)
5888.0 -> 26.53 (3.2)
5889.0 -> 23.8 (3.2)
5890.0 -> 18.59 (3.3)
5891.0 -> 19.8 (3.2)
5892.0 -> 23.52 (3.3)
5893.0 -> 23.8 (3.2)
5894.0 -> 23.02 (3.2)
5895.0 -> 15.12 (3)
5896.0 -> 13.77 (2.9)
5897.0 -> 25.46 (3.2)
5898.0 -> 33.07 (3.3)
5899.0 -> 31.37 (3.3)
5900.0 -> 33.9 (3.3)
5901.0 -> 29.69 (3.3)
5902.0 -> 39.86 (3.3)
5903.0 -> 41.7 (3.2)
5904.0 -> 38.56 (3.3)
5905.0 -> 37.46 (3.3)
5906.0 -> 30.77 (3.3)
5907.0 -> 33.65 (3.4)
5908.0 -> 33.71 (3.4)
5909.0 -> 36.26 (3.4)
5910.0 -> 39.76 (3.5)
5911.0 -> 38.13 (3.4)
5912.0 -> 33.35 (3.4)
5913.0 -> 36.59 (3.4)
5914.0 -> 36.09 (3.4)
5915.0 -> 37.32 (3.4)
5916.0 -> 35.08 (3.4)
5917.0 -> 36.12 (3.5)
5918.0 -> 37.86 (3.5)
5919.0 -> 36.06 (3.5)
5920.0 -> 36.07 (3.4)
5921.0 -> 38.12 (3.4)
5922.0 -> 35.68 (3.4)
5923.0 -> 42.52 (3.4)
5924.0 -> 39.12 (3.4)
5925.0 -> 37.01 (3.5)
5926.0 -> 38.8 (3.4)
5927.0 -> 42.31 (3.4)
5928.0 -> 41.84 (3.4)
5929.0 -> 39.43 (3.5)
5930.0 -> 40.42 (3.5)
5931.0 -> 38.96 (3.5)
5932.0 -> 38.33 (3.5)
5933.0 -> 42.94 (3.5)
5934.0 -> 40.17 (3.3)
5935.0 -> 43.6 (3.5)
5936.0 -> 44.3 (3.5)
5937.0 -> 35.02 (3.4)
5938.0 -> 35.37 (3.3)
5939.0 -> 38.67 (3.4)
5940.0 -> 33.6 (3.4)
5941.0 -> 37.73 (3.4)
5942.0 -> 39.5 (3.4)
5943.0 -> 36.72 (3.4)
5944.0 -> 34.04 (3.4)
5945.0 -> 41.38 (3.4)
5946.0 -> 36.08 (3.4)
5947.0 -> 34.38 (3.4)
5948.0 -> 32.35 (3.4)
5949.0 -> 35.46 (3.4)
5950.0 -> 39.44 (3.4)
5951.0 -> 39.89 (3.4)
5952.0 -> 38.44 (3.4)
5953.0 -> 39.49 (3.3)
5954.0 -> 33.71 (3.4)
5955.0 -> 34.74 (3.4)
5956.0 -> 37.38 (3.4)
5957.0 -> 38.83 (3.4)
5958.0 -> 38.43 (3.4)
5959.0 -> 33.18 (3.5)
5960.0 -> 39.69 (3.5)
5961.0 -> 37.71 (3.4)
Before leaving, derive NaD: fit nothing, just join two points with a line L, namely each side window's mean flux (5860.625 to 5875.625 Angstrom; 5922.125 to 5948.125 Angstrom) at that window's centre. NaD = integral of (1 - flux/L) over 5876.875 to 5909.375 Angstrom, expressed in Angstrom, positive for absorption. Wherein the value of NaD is 5.8 Angstrom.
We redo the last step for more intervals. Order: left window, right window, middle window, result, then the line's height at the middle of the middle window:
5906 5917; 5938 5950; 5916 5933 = -1.25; 36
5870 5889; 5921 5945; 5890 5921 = 4.45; 37.4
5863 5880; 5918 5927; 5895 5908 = 2.17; 38.2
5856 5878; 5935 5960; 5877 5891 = 2.07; 37.8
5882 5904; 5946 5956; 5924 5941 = -2.80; 33.8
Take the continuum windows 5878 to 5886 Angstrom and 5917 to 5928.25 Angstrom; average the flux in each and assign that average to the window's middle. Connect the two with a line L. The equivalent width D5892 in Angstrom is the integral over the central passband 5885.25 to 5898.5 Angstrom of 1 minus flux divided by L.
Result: 4.5 Angstrom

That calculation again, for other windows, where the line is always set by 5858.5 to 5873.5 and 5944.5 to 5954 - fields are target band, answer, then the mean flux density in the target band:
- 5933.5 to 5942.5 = -0.3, 38.7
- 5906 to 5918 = 0.4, 35.9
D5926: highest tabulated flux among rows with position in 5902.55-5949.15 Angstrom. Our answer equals 44.3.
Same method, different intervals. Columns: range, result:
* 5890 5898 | 33.07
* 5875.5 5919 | 44.43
